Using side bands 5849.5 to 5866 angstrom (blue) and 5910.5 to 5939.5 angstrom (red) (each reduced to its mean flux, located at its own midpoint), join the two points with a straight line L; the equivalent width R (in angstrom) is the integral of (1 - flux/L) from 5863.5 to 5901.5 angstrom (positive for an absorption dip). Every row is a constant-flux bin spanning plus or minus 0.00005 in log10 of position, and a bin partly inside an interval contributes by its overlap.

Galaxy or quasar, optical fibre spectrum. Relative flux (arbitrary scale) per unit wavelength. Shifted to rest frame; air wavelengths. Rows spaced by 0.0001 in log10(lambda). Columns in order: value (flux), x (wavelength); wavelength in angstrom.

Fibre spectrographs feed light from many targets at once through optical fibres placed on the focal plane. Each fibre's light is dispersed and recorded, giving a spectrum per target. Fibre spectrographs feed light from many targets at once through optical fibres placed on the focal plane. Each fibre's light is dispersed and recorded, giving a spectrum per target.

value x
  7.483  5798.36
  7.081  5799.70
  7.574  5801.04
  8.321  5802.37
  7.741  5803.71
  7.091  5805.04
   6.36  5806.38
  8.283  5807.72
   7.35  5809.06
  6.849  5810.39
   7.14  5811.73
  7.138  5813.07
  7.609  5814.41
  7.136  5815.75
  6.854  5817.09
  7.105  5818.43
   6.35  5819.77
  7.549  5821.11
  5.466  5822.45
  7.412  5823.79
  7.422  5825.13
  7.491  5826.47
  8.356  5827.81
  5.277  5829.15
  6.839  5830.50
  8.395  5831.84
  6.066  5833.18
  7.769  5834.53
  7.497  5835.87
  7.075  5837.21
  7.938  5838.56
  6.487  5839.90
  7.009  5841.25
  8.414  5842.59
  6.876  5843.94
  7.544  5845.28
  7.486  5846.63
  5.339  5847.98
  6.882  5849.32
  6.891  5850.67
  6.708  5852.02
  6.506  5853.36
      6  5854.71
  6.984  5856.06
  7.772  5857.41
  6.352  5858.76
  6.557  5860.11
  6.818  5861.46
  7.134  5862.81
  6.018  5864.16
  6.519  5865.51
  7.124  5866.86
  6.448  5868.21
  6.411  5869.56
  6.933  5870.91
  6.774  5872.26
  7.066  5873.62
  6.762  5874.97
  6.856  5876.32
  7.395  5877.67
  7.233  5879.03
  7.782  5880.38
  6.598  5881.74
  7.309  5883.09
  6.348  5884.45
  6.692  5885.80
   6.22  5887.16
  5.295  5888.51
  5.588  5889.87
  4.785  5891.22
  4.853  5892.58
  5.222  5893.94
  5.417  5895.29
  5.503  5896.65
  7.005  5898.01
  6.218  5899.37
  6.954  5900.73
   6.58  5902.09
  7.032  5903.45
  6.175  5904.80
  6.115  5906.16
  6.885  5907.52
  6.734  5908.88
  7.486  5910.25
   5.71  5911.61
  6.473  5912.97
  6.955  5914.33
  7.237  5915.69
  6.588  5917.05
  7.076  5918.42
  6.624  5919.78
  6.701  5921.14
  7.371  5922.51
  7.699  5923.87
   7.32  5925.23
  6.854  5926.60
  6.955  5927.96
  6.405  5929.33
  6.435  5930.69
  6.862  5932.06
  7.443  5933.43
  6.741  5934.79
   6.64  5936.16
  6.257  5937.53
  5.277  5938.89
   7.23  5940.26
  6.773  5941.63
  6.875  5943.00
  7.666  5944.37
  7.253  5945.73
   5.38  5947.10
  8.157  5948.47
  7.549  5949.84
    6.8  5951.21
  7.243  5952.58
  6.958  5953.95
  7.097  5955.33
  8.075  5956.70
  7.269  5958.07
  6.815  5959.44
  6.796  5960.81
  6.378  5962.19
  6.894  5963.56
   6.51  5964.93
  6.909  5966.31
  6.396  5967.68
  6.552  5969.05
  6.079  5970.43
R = 1.8 angstrom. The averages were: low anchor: 6.69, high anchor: 6.76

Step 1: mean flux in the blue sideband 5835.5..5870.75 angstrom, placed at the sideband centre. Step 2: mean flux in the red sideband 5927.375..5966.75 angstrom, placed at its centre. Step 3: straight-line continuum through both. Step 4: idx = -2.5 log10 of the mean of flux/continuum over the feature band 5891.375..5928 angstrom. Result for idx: 0.05 mag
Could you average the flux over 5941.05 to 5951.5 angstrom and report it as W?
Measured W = 7.07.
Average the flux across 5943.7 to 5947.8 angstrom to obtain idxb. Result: 6.78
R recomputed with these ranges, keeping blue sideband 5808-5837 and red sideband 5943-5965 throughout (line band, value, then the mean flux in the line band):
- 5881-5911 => 3.6 angstrom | 6.23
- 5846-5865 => 1.2 angstrom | 6.67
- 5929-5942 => 0.9 angstrom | 6.61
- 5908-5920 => 0.5 angstrom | 6.77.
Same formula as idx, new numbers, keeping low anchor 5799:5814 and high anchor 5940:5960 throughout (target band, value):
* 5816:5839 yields 0.03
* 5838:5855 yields 0.05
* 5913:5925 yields 0.03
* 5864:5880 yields 0.06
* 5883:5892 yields 0.21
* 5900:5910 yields 0.08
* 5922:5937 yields 0.03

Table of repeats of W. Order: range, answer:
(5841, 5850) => 7.08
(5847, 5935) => 6.61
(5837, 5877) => 6.85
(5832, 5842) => 7.2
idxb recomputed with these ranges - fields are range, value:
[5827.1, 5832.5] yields 7.21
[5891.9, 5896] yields 5.17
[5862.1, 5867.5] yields 6.7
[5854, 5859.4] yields 6.77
